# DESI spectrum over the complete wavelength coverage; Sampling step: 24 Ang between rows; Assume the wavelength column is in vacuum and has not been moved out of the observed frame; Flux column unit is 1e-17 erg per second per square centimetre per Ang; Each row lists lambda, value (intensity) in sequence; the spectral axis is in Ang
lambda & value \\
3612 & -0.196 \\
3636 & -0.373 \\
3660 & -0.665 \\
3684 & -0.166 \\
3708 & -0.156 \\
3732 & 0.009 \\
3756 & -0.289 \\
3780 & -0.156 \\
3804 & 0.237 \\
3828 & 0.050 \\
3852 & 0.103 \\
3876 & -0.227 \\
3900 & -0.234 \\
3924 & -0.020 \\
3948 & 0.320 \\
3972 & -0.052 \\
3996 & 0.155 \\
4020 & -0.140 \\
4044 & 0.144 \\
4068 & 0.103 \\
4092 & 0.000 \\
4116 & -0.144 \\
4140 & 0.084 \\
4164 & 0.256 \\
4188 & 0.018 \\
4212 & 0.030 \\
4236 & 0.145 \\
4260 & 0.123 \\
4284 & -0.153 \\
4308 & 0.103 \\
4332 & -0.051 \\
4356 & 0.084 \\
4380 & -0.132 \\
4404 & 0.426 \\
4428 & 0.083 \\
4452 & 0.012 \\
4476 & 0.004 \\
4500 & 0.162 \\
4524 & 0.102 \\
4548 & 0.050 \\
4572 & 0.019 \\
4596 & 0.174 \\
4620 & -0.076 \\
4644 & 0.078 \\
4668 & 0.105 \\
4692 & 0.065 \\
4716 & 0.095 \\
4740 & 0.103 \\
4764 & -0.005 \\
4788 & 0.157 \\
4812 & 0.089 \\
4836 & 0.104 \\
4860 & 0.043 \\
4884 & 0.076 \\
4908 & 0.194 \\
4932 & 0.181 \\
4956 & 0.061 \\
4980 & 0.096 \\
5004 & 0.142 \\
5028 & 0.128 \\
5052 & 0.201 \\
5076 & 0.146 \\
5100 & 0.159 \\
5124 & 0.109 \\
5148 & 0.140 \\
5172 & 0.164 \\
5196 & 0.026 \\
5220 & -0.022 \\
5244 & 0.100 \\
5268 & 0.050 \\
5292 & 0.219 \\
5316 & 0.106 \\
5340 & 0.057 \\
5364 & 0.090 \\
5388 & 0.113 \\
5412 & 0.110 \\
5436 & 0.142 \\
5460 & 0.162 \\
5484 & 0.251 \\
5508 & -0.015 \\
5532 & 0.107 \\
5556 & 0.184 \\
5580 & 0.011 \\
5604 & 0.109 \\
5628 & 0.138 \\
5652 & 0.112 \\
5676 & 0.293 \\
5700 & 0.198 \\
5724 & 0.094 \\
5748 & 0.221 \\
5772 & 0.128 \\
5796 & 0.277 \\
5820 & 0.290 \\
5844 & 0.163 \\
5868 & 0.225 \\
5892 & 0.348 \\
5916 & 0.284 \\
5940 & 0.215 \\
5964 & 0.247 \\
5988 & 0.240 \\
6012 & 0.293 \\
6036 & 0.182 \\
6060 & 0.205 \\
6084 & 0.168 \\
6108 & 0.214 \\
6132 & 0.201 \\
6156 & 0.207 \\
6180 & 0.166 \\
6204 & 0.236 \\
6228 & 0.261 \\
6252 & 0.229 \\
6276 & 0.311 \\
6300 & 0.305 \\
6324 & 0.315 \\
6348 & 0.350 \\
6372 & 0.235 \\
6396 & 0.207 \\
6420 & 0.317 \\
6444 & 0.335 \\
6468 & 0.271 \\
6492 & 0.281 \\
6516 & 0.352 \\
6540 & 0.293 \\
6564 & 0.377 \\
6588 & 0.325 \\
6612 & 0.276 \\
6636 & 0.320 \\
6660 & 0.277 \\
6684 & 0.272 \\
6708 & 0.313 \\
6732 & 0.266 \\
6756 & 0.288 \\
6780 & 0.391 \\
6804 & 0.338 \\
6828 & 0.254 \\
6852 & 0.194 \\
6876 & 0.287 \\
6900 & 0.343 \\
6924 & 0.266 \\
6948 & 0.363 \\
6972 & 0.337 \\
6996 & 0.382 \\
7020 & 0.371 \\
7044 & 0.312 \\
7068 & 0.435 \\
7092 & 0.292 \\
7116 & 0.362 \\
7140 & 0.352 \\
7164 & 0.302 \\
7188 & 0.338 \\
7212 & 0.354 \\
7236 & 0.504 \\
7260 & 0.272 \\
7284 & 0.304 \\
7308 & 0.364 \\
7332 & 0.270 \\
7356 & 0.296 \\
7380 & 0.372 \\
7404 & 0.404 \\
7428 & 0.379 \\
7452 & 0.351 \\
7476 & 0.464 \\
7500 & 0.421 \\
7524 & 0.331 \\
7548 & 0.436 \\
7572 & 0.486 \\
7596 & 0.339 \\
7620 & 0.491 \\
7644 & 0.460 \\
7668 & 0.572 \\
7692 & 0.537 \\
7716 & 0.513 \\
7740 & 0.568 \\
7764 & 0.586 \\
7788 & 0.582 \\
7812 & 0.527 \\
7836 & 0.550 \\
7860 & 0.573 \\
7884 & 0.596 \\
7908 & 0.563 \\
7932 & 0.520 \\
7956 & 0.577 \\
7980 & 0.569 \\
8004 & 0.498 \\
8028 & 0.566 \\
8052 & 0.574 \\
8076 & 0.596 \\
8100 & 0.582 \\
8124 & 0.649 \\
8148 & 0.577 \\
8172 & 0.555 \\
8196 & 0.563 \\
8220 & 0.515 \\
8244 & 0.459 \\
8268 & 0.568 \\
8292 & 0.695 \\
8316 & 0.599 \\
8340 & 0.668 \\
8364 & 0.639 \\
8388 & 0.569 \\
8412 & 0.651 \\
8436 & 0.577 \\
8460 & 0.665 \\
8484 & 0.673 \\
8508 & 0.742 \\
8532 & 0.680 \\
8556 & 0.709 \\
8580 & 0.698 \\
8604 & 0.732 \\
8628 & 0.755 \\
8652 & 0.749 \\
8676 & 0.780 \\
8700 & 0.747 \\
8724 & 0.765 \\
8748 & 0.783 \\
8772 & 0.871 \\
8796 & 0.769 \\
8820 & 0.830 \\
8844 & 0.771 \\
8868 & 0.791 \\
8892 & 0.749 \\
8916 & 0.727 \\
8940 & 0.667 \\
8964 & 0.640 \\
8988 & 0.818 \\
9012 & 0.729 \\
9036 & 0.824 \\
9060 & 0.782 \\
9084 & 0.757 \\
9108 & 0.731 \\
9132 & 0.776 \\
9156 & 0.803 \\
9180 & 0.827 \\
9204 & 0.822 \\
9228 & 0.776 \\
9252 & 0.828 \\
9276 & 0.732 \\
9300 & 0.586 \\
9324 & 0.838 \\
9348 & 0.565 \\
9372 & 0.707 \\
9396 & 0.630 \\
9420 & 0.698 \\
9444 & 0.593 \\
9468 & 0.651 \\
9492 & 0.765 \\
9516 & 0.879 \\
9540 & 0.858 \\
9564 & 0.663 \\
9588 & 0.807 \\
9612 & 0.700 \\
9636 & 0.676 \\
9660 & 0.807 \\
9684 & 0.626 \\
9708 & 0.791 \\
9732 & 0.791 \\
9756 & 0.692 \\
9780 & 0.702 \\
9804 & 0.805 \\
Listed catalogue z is 0.91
